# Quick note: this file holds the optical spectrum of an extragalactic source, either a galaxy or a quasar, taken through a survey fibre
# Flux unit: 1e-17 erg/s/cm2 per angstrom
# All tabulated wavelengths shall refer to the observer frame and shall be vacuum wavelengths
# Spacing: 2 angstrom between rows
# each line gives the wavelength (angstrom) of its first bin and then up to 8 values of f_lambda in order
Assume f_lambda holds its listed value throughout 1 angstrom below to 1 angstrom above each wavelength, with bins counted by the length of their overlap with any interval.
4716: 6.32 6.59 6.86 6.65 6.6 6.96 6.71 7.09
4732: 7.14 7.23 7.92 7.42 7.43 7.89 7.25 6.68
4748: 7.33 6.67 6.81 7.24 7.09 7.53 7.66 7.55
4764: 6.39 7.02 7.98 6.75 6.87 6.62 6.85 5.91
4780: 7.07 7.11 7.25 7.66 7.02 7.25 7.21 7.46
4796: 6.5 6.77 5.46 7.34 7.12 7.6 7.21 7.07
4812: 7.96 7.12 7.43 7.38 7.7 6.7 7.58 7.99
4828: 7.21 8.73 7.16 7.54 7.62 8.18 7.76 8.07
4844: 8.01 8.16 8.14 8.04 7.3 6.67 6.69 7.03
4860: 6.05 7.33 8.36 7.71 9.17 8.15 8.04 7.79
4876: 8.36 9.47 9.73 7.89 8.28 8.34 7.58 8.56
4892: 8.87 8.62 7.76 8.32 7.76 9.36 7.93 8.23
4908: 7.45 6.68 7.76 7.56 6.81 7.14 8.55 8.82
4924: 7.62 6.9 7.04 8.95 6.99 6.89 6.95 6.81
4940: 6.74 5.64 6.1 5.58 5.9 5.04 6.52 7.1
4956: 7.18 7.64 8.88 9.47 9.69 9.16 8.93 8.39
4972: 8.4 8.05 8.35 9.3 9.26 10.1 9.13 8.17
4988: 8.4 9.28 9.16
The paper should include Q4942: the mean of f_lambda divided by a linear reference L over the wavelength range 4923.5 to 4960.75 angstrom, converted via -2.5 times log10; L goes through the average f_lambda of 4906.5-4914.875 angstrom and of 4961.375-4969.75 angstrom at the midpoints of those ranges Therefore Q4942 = 0.23 mag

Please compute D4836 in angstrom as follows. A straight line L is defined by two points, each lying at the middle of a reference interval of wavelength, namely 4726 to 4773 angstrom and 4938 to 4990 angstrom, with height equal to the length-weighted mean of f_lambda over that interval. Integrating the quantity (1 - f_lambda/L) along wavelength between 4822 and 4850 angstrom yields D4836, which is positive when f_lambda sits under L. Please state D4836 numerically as -1.3 angstrom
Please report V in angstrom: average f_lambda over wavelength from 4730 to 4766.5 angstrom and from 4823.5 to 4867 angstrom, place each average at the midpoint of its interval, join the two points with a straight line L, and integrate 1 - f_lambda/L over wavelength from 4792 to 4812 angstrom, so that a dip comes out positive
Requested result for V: 1.2 angstrom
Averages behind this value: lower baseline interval 7.24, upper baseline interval 7.61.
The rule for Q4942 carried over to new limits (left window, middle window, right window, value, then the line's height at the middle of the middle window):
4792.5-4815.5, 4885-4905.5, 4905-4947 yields -0.160 mag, 7.17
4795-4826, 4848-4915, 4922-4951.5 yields -0.154 mag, 6.91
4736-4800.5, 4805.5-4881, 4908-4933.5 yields -0.062 mag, 7.31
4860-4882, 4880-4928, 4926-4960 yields -0.053 mag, 7.58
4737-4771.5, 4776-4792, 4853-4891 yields 0.055 mag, 7.4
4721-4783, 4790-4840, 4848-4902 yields 0.033 mag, 7.56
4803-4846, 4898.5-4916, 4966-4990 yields 0.061 mag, 8.25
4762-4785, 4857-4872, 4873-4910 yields 0.039 mag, 7.99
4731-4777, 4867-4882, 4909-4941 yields -0.176 mag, 7.33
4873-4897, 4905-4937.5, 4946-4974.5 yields 0.086 mag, 8.13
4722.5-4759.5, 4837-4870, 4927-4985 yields -0.032 mag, 7.46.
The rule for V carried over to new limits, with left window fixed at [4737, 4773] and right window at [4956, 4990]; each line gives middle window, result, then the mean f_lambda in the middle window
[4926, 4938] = 1.7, 7.28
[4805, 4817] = 0.3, 7.4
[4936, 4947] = 3.0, 6.24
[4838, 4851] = -0.3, 8.04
